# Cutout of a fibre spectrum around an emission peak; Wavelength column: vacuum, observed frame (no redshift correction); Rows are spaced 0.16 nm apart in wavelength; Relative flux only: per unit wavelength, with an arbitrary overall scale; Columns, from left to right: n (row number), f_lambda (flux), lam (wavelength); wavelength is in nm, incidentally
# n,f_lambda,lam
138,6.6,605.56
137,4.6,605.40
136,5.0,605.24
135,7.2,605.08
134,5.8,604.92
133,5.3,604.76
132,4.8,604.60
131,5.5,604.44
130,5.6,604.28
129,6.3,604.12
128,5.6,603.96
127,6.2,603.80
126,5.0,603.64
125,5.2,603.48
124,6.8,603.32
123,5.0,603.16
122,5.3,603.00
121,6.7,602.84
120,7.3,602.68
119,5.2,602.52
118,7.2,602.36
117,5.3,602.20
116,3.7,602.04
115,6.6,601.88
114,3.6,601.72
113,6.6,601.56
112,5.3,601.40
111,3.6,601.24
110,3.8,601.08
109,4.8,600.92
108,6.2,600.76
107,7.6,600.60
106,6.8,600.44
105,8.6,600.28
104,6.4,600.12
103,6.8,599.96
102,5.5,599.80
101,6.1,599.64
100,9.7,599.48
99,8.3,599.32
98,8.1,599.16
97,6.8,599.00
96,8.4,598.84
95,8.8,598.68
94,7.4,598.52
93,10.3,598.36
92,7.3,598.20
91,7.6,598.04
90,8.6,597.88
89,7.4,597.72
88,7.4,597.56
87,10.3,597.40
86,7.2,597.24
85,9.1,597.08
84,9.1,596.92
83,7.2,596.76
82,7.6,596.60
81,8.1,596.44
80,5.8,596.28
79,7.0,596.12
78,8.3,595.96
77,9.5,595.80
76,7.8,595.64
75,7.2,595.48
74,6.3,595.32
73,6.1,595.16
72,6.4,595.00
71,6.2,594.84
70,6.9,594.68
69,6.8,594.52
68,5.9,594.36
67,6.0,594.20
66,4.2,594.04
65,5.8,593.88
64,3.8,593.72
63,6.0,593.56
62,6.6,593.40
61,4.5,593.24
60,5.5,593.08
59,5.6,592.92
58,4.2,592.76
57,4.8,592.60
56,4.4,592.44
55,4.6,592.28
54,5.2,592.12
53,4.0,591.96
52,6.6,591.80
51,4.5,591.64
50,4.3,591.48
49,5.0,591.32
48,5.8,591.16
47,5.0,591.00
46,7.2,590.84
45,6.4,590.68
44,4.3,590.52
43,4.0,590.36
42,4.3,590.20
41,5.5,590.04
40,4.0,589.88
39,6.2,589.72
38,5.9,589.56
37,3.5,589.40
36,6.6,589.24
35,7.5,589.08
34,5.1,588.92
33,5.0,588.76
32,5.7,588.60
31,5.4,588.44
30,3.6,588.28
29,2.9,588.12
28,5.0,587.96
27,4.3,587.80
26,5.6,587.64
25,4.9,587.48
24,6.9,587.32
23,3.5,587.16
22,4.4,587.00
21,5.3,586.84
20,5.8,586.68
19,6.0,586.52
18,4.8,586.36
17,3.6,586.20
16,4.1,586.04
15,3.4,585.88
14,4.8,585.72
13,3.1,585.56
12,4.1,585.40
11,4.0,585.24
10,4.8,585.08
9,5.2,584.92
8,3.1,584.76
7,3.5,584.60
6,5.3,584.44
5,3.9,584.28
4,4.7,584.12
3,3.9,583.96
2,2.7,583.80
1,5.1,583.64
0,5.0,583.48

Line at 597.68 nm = Mg II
